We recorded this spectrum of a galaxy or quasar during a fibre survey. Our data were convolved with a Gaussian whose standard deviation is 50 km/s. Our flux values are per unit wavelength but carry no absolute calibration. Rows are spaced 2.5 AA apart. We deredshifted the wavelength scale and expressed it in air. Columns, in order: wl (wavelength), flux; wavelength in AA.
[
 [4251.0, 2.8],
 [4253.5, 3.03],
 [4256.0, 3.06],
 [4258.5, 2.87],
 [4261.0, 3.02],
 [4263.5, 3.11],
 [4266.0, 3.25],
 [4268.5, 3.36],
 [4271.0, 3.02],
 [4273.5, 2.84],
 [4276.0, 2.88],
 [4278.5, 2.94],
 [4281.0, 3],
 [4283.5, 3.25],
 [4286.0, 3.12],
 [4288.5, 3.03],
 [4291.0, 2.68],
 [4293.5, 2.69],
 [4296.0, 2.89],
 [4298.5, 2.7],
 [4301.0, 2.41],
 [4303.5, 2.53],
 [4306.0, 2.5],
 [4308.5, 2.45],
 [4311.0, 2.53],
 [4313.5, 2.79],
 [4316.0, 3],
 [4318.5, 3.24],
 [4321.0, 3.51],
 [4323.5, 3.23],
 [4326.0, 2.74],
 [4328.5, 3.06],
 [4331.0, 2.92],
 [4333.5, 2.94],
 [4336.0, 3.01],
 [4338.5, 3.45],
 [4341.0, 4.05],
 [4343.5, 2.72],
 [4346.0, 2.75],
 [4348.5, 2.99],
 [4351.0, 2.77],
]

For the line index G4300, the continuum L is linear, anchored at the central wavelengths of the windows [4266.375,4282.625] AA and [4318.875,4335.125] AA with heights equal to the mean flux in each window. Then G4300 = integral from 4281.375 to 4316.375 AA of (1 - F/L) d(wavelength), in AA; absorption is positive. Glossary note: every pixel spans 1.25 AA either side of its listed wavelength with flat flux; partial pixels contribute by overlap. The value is 3.4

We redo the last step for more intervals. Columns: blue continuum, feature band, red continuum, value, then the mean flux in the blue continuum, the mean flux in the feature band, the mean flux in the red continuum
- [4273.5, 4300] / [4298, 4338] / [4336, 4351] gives 2.35 AA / 2.91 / 2.86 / 3.14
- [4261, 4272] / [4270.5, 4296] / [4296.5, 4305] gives -0.57 AA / 3.17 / 2.94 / 2.58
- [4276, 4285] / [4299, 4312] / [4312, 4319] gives 2.14 AA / 3.04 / 2.5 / 2.97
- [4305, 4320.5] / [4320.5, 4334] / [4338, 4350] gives -0.39 AA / 2.79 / 3.05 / 3.17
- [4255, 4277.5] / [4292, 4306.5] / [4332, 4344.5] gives 2.34 AA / 3.04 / 2.63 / 3.24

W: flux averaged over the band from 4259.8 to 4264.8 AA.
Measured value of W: 3.07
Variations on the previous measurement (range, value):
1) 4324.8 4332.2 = 2.91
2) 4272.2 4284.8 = 2.98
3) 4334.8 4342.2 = 3.5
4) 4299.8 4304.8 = 2.47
